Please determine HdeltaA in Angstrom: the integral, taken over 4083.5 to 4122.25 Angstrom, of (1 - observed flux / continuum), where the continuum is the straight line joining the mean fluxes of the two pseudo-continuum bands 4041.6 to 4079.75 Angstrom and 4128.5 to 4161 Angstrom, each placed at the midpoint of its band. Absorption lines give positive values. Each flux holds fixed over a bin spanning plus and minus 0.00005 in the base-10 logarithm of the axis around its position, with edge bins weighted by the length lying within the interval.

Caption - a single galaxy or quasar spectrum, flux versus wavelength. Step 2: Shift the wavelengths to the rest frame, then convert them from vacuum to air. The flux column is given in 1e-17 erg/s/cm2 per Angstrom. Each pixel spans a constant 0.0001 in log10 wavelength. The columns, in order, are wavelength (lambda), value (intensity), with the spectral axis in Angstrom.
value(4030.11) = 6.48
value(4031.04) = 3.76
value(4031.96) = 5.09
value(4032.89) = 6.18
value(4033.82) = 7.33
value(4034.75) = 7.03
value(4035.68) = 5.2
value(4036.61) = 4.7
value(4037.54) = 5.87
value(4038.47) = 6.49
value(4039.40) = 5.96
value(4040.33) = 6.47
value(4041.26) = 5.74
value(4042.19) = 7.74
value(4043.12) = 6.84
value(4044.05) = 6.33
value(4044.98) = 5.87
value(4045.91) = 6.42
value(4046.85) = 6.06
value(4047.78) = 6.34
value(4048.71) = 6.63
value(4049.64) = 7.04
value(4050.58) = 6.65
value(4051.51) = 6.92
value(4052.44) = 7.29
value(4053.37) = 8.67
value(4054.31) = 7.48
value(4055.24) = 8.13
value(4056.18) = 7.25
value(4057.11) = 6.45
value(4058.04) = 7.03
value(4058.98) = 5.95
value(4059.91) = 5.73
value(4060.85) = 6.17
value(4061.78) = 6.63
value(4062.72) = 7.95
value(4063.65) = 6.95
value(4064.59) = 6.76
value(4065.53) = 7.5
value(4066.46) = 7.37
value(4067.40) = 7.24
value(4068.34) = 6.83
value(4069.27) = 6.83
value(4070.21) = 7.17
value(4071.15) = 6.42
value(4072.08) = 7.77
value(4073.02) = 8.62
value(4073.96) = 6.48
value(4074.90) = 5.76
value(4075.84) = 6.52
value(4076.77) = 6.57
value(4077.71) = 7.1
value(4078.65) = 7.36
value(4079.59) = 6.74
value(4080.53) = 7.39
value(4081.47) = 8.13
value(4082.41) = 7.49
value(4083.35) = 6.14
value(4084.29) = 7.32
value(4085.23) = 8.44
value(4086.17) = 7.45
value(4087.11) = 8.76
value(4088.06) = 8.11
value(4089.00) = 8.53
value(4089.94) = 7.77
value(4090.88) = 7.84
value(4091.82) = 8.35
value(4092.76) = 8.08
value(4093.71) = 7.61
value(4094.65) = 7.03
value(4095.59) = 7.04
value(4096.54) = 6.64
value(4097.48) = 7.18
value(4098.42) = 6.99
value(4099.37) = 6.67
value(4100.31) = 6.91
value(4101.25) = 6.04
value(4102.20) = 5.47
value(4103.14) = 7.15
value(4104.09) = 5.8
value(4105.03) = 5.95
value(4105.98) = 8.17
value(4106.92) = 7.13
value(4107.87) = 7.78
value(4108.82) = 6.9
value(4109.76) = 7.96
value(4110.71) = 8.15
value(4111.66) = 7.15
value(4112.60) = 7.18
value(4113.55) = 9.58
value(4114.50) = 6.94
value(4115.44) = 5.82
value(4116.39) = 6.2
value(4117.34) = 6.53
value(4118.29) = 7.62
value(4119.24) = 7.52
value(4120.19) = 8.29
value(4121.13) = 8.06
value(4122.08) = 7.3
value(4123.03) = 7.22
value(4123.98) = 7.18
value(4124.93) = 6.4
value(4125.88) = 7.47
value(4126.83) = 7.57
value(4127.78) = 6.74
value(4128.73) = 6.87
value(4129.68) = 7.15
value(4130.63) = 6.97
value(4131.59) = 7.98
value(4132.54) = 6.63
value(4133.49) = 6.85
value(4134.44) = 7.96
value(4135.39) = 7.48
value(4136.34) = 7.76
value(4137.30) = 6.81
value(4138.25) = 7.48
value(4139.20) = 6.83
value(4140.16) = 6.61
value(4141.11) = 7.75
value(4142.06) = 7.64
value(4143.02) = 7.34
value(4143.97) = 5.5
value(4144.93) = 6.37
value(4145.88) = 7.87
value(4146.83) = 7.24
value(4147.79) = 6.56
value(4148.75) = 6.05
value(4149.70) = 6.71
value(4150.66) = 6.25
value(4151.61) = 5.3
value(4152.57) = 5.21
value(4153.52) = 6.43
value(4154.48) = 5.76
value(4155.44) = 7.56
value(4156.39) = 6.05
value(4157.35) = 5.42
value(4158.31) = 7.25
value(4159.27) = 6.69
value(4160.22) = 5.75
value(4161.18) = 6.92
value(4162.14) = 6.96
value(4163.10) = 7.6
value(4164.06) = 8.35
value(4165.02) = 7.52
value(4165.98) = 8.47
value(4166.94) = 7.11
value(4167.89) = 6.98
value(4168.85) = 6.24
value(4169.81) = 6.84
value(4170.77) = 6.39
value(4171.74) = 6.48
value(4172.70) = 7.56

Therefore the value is -2.8 Angstrom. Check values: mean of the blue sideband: 6.91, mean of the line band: 7.34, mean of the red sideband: 6.77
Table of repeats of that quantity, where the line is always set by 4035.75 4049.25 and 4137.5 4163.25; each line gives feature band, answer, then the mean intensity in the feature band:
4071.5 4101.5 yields -4.5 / 7.35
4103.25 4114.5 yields -1.6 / 7.4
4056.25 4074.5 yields -1.8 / 6.94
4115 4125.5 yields -1.0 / 7.11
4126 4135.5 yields -1.0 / 7.22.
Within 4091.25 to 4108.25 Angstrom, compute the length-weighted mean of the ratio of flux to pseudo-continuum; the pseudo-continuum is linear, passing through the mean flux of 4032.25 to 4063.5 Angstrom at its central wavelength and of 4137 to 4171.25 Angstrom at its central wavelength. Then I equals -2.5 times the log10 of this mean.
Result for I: -0.05 mag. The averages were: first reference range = 6.62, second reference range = 6.77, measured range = 7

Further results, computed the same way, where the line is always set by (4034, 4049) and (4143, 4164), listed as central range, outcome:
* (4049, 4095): -0.15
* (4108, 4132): -0.14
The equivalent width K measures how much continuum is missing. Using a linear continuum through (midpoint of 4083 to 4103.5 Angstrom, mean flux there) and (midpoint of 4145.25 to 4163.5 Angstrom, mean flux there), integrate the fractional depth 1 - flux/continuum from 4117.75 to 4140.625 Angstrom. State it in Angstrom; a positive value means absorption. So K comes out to -1.4 Angstrom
